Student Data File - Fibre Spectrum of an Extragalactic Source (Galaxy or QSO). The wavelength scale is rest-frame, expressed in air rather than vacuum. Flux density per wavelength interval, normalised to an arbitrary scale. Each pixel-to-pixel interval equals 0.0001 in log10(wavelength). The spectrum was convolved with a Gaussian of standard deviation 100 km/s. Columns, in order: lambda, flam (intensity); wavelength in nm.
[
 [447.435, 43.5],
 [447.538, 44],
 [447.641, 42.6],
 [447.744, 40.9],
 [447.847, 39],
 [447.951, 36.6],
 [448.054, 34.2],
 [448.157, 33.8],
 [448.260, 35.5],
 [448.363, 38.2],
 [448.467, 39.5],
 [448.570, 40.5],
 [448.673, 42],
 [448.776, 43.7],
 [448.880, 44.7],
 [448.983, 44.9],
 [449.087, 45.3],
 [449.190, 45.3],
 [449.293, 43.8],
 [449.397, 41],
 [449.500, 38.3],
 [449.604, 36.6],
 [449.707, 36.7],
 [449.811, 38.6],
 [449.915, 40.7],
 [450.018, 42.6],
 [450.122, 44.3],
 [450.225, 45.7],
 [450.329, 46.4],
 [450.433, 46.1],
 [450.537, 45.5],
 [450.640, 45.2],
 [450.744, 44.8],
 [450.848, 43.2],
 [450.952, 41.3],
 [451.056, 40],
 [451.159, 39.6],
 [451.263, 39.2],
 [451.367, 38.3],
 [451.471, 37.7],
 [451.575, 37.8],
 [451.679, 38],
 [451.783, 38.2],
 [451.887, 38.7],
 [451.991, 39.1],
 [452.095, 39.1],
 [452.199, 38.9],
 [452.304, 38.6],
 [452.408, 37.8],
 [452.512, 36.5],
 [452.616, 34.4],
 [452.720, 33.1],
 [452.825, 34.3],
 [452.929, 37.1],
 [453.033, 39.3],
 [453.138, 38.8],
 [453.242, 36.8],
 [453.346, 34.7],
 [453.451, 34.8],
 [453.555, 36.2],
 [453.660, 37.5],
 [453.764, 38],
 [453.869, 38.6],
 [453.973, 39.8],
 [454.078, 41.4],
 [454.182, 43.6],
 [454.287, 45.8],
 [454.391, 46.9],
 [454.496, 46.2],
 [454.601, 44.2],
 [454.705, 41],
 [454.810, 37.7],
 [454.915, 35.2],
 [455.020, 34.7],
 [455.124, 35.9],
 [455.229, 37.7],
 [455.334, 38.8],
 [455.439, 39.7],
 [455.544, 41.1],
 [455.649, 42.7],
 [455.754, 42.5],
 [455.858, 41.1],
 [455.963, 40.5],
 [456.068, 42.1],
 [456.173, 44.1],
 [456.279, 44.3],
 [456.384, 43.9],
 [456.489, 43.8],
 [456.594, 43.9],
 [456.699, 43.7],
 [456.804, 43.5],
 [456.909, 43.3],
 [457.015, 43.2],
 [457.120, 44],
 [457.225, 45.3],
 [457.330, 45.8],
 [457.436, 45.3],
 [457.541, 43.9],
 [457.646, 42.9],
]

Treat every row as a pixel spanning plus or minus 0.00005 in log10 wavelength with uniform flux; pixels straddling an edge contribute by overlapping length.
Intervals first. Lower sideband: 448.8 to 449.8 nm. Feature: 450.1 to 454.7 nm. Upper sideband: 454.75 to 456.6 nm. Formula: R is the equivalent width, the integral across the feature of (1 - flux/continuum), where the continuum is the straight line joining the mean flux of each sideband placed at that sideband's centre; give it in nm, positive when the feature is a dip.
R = 0.12 nm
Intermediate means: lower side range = 41.7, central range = 40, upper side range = 40.4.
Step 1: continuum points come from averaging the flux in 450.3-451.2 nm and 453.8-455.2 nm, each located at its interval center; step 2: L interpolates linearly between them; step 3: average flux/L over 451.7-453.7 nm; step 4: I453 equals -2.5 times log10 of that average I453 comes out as 0.139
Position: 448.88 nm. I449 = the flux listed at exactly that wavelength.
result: 44.7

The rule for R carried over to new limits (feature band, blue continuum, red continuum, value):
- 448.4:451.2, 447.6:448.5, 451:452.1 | -0.311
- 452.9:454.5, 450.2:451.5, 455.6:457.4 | 0.128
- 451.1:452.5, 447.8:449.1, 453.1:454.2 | 0.005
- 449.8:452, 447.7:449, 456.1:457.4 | -0.041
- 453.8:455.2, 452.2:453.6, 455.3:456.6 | -0.049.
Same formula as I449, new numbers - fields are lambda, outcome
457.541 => 43.9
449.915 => 40.7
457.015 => 43.2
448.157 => 33.8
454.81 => 37.7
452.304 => 38.6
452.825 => 34.3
